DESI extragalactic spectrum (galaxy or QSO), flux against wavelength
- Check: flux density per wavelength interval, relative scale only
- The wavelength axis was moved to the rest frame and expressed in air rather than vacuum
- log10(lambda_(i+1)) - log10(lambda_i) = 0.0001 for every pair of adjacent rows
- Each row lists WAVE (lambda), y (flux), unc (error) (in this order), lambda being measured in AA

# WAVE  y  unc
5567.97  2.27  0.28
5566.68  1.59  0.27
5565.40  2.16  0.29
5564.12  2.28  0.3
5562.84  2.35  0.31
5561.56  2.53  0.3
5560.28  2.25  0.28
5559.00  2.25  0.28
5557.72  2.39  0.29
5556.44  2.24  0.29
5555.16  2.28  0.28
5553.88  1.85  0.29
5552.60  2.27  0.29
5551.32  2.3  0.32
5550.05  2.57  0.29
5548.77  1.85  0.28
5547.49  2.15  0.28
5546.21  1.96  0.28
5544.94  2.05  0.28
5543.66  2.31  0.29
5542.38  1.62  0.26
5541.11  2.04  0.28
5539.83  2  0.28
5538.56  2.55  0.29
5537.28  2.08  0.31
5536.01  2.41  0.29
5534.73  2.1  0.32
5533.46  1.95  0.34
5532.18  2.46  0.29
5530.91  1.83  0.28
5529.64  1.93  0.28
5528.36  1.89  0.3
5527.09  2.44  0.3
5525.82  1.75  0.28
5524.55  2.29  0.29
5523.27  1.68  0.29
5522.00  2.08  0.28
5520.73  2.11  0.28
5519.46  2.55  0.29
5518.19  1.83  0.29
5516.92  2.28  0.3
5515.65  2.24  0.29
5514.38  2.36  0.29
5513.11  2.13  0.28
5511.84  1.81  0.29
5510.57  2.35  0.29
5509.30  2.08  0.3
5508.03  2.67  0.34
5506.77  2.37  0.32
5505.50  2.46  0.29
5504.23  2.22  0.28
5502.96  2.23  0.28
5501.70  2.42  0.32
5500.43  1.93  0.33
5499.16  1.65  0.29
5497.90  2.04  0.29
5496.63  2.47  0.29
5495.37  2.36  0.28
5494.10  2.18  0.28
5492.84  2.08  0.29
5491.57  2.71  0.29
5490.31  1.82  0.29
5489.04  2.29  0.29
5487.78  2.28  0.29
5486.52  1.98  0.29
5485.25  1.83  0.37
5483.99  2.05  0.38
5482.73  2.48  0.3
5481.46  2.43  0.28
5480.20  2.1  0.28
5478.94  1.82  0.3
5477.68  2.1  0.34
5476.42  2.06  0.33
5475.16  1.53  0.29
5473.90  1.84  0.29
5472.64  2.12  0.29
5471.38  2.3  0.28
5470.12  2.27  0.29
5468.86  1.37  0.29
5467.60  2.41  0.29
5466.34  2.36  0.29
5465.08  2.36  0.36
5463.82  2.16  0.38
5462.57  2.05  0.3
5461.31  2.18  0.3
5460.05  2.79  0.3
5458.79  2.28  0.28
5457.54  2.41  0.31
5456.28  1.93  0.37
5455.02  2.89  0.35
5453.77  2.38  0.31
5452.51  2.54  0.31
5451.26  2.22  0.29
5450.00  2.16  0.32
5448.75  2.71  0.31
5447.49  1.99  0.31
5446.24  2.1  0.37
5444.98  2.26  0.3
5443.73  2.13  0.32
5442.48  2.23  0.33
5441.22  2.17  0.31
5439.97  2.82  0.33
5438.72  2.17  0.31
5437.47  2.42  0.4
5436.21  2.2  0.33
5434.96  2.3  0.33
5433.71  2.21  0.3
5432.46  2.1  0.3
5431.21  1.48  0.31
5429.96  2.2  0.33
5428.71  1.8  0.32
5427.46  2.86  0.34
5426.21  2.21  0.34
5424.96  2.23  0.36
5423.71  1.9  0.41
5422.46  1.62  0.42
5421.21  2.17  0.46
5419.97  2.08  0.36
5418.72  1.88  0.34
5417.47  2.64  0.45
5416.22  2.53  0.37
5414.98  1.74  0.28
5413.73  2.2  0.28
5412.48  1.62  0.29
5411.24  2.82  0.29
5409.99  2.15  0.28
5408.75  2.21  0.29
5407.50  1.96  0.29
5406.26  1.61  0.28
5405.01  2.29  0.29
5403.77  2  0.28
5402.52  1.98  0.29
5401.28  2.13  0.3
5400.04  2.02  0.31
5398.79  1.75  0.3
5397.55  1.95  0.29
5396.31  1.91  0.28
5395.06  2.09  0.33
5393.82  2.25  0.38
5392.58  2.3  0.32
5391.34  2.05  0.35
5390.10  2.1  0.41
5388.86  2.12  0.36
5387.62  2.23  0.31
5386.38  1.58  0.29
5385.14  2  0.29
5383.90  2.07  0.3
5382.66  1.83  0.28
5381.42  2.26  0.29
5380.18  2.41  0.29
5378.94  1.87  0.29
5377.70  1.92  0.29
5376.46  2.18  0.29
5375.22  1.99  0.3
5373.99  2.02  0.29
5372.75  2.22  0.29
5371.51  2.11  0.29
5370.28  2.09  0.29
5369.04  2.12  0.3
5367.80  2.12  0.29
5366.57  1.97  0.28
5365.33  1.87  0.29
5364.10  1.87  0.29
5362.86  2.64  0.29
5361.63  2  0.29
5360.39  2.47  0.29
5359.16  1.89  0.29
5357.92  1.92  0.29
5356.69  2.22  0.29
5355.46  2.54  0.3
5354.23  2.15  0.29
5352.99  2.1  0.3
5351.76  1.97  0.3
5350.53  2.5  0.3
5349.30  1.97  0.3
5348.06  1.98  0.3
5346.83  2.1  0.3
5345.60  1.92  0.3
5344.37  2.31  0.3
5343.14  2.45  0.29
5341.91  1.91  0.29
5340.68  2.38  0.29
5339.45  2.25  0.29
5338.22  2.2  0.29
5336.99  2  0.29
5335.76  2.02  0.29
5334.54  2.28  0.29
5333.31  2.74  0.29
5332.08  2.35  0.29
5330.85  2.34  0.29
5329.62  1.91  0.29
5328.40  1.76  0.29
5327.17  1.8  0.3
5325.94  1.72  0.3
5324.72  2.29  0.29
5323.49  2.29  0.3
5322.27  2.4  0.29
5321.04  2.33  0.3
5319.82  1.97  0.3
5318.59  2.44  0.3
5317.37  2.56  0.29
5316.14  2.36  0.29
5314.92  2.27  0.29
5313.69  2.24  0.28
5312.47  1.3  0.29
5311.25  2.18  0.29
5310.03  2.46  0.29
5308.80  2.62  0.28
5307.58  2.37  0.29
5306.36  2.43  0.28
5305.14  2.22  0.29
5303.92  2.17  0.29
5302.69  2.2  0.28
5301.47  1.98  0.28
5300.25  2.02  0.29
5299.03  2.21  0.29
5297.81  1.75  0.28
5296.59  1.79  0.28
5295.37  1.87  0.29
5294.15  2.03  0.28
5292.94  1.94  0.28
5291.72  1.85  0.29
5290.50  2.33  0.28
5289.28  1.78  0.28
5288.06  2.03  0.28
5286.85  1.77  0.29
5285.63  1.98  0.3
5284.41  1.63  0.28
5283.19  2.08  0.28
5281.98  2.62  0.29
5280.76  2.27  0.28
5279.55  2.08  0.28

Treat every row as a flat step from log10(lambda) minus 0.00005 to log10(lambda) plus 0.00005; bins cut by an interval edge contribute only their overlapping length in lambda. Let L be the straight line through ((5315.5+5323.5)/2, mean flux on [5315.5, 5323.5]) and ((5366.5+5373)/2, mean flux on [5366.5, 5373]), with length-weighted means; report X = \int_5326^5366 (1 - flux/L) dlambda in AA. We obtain 1.32 AA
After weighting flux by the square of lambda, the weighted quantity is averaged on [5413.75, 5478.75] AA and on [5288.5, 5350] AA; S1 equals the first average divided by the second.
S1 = 1.07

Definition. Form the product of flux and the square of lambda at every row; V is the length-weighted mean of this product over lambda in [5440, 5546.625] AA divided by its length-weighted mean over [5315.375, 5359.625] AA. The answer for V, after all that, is 1.1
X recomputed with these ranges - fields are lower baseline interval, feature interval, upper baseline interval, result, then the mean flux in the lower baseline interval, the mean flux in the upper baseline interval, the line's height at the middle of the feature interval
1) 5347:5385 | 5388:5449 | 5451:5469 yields 2.5 AA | 2.11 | 2.32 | 2.22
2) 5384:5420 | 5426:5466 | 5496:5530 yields -3.1 AA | 2.08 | 2.16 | 2.11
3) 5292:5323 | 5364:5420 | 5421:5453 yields 3.0 AA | 2.16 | 2.2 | 2.19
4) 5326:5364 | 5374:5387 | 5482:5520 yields 0.9 AA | 2.16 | 2.2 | 2.17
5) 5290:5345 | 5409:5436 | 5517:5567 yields 0.2 AA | 2.16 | 2.14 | 2.15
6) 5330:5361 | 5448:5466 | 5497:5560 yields -1.6 AA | 2.2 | 2.15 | 2.17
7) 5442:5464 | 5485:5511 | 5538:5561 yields 0.3 AA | 2.3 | 2.16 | 2.24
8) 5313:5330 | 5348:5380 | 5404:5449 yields 0.8 AA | 2.17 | 2.16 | 2.16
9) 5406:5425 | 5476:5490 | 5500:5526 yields 0.2 AA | 2.09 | 2.19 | 2.16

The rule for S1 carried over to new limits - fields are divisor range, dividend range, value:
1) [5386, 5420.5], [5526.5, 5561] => 1.09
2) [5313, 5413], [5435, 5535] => 1.08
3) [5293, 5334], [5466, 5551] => 1.06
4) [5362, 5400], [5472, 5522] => 1.09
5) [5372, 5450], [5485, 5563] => 1.07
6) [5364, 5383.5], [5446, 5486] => 1.10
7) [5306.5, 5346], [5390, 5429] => 0.98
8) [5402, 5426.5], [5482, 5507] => 1.08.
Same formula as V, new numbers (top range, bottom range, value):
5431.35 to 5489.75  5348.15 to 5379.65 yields 1.08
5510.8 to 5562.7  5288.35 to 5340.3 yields 1.09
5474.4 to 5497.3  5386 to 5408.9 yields 1.09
